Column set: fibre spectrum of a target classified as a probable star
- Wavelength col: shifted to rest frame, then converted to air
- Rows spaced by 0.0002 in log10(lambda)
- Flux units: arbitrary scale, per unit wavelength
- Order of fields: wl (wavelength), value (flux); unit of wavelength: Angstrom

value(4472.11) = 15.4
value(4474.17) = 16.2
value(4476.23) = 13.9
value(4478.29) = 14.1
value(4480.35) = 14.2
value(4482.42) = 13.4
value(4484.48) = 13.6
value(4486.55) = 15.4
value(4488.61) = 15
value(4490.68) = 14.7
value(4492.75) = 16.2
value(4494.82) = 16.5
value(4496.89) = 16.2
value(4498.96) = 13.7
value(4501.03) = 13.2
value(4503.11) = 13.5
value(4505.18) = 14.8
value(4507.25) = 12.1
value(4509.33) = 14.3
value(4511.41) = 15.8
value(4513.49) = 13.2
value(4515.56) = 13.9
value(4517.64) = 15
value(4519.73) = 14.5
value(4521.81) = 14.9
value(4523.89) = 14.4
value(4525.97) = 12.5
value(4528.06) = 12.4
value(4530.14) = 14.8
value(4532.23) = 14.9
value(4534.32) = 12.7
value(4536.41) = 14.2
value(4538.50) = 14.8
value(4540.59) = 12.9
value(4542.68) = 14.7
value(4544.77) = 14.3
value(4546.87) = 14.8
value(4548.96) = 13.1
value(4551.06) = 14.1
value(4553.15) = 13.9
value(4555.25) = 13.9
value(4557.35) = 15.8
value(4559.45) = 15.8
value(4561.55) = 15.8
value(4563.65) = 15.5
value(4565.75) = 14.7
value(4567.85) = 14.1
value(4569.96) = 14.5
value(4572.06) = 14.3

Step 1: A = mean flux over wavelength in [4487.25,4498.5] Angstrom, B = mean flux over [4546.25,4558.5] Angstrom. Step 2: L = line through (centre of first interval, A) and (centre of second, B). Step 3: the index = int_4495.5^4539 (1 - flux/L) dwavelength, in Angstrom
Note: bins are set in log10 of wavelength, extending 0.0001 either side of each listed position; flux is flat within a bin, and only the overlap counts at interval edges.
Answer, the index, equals 2.8 Angstrom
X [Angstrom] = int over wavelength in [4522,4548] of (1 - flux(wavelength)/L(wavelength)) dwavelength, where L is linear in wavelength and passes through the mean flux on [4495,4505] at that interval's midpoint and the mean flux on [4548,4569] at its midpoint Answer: 1.1 Angstrom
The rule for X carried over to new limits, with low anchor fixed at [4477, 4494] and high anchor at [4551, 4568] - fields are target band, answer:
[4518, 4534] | 0.80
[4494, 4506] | 0.04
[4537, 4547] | 0.41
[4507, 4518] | 0.44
